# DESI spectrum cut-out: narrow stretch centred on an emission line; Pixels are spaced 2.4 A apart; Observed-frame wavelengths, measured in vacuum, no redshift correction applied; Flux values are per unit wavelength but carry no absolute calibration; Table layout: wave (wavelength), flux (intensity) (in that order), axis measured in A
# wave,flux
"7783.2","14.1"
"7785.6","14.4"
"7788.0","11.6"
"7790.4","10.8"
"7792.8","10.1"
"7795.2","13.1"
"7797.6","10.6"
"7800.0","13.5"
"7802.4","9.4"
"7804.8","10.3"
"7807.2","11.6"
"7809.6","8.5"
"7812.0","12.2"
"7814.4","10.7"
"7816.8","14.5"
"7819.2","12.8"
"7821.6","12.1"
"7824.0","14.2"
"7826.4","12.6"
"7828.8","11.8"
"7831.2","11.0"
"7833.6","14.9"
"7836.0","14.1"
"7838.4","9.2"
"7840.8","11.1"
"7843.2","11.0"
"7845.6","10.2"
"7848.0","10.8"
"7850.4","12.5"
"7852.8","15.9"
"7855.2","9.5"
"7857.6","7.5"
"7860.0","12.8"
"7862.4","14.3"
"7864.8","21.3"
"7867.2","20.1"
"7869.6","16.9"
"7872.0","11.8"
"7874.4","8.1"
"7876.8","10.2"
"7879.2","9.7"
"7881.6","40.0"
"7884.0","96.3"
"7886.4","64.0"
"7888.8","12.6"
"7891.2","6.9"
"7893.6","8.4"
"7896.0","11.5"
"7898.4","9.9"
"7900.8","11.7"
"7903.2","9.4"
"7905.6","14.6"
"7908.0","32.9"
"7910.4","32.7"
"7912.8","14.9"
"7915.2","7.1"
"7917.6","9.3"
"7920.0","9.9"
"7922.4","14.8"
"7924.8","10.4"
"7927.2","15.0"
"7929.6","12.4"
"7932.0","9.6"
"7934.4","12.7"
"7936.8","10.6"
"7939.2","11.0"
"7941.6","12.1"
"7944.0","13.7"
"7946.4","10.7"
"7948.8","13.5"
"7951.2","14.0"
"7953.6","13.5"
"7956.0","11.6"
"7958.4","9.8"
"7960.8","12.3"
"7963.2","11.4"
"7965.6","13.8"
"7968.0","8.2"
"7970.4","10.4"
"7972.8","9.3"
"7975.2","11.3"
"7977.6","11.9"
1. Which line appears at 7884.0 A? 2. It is H-alpha 6563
